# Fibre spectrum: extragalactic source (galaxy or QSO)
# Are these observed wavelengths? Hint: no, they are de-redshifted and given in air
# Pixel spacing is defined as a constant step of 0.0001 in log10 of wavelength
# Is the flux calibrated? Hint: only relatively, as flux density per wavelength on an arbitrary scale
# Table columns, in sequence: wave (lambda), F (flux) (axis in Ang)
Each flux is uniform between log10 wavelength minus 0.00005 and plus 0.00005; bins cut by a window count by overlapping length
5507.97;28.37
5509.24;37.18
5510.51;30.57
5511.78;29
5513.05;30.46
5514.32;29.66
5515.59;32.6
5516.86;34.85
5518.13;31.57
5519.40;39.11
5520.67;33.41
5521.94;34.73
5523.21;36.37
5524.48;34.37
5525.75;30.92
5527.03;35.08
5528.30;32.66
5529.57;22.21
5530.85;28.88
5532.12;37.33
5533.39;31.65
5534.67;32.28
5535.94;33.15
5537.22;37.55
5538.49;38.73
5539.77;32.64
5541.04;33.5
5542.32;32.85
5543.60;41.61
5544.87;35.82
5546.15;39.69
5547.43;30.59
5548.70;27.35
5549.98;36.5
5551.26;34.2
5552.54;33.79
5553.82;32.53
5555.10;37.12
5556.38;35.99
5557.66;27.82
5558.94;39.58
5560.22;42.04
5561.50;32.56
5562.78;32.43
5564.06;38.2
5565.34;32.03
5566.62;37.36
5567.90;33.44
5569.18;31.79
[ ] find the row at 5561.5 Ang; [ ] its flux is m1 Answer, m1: 32.56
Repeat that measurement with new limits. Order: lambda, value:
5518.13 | 31.57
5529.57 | 22.21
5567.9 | 33.44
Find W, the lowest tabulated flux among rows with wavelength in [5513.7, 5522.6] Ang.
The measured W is 29.66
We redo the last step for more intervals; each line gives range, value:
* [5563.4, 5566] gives 32.03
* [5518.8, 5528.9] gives 30.92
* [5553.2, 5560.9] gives 27.82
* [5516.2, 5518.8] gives 31.57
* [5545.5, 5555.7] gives 27.35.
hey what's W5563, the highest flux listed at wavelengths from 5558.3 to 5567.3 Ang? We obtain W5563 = 42.04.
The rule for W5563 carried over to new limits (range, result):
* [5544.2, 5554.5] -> 39.69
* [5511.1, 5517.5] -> 34.85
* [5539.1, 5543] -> 33.5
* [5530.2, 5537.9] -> 37.55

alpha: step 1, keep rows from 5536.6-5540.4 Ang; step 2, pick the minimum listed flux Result 32.64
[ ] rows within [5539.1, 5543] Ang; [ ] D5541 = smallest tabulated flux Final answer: 32.64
